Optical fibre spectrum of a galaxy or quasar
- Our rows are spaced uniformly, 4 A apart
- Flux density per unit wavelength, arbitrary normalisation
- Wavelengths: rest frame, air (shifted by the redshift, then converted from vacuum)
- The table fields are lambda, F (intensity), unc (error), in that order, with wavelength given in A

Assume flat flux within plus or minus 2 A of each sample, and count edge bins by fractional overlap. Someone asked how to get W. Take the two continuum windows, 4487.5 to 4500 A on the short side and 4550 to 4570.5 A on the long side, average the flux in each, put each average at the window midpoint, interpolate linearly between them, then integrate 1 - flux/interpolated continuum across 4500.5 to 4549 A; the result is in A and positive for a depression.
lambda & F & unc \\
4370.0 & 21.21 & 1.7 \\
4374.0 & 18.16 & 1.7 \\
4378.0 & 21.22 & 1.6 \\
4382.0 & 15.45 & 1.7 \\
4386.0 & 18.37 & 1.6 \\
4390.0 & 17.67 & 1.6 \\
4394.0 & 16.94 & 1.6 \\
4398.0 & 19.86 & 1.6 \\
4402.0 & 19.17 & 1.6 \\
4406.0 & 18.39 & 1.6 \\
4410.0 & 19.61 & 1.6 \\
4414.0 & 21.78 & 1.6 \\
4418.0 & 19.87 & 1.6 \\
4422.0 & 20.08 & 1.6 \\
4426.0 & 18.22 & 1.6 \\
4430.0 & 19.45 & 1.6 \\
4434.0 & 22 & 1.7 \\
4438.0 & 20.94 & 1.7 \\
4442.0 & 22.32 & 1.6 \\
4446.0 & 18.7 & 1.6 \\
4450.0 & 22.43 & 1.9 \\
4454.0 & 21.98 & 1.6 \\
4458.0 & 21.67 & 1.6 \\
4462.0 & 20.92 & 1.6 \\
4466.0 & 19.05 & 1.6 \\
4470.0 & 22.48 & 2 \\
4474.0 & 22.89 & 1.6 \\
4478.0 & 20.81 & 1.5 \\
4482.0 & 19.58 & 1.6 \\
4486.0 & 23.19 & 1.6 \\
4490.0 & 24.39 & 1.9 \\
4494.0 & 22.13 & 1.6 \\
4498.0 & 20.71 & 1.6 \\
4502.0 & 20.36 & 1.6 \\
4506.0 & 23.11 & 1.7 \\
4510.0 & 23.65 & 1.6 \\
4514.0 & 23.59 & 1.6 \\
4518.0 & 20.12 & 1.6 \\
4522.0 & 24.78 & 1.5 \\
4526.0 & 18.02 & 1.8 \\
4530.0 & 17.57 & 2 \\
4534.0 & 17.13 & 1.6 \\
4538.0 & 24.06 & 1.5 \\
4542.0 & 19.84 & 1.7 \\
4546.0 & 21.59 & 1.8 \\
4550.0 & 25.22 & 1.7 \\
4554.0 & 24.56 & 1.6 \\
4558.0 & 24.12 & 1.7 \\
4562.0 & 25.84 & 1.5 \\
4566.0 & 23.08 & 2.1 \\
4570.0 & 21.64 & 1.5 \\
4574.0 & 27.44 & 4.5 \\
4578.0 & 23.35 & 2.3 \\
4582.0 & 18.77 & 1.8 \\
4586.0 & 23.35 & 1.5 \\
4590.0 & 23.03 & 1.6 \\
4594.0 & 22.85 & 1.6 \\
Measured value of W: 4.1 A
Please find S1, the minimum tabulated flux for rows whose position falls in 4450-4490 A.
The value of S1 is 19.05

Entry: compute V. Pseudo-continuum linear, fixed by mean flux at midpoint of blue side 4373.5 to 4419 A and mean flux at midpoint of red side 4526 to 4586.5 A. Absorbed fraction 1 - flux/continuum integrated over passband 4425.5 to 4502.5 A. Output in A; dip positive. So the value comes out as -3.6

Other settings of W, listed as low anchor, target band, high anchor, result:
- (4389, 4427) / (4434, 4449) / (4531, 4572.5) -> -0.7 A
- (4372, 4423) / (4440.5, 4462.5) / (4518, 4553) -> -1.7 A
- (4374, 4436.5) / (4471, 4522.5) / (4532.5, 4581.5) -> -1.6 A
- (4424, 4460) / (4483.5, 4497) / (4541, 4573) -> -0.6 A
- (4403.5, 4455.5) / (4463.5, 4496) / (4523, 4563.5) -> -1.2 A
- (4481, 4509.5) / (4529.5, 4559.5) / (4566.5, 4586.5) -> 0.9 A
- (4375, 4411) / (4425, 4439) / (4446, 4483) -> -0.2 A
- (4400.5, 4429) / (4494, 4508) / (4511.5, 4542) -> -0.7 A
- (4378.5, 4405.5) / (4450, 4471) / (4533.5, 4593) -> -1.3 A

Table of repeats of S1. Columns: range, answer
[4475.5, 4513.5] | 19.58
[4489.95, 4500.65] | 20.71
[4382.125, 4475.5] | 16.94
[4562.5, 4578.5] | 21.64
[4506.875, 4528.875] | 18.02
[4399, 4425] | 18.39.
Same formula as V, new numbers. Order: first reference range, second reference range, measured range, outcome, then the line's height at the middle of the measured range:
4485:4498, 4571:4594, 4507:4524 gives -0.1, 22.9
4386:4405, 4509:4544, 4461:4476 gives -1.2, 19.8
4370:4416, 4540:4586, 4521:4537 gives 2.2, 22.4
